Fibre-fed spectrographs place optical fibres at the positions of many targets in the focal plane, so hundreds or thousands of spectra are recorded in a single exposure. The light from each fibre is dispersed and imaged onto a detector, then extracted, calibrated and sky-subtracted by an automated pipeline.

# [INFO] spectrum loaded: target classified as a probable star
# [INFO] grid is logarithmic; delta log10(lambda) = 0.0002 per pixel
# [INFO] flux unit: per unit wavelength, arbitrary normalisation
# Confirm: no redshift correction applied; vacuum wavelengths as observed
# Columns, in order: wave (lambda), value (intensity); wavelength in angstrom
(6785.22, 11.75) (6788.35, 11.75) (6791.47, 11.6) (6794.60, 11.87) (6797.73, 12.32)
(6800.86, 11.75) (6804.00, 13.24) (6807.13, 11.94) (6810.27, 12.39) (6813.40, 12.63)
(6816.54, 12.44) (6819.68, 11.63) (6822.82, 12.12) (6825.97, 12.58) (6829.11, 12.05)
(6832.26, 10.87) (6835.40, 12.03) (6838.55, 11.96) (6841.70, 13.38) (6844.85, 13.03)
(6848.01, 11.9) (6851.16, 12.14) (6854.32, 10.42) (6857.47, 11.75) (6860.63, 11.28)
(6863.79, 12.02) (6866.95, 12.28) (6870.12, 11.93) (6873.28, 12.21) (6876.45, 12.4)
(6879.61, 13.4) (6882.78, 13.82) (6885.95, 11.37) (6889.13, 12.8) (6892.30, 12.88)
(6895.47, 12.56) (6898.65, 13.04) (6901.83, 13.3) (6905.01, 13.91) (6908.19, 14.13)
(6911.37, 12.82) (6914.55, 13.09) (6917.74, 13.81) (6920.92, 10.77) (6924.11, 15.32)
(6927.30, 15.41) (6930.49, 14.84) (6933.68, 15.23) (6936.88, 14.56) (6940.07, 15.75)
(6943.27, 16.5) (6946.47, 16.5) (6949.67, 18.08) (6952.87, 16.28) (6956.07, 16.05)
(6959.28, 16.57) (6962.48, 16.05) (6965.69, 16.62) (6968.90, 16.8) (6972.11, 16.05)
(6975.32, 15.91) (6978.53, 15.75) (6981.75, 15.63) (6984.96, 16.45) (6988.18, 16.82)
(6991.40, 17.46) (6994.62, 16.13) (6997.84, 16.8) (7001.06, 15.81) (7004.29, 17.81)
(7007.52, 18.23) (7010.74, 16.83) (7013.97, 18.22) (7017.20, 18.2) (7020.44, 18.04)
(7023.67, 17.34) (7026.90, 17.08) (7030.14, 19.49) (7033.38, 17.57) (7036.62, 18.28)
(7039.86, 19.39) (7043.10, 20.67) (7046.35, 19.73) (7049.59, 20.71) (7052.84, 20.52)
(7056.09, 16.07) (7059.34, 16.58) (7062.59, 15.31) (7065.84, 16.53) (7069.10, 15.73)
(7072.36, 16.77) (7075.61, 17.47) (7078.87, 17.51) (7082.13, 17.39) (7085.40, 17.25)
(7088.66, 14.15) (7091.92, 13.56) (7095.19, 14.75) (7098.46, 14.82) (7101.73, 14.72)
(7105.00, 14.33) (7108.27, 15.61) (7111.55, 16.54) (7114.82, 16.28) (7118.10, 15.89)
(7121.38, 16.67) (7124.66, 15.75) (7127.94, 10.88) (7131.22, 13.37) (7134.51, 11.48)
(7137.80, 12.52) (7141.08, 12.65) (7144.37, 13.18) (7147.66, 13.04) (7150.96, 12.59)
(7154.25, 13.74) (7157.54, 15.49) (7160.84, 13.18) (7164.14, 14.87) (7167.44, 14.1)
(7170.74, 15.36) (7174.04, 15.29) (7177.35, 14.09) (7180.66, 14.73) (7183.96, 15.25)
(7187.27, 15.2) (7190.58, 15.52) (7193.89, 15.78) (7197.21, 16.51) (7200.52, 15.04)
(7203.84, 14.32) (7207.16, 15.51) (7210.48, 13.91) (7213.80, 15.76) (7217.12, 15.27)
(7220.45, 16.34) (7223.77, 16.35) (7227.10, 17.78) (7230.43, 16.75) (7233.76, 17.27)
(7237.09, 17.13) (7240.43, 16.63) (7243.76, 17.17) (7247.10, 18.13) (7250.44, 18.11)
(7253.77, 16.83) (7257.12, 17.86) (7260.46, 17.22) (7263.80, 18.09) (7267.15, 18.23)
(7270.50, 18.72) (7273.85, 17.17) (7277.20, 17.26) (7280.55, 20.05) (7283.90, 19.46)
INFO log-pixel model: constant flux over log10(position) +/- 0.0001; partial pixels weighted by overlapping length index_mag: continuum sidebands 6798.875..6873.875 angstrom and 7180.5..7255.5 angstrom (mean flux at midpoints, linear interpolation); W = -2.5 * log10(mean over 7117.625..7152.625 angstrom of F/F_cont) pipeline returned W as 0.144 mag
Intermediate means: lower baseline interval 12.1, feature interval 13.4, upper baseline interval 16.2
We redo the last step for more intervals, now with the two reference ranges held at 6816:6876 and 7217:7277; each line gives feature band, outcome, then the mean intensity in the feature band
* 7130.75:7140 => 0.27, 12.4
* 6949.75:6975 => -0.21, 16.4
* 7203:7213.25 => 0.14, 14.7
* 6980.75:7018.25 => -0.21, 17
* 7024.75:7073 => -0.22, 18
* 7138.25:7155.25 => 0.23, 13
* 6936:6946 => -0.19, 15.8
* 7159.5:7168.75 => 0.15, 14.1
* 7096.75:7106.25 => 0.06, 14.6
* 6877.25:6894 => -0.03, 12.8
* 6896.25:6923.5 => -0.03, 13.2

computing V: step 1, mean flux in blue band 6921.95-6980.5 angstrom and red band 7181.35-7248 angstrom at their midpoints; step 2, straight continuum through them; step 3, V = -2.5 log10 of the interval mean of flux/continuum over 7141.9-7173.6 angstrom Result 0.15 mag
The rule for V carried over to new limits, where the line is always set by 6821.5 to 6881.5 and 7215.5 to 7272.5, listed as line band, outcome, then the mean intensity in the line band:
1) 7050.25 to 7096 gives -0.103 mag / 16.5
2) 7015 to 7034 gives -0.242 mag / 18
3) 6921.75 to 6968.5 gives -0.192 mag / 15.9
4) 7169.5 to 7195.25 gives 0.091 mag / 15.1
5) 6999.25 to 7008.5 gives -0.214 mag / 17.2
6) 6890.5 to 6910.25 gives -0.045 mag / 13.3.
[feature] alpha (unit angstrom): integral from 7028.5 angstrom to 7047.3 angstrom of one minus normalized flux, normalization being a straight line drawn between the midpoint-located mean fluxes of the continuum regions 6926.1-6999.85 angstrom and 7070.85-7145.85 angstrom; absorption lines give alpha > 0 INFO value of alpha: -4.4 angstrom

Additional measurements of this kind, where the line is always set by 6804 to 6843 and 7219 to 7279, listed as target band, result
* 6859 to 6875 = 1.0 angstrom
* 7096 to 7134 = 2.1 angstrom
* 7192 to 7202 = 0.6 angstrom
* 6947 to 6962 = -3.1 angstrom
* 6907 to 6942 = -1.9 angstrom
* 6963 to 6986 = -3.5 angstrom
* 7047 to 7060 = -3.2 angstrom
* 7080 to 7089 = -0.7 angstrom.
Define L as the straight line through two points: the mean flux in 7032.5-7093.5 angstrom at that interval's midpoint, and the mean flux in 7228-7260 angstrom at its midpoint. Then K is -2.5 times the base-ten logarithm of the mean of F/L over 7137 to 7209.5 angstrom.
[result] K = 0.20 mag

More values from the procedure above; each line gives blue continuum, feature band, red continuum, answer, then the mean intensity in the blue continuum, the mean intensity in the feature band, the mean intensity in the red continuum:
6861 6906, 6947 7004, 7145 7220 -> -0.23 mag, 12.7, 16.5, 14.8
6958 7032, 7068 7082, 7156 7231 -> -0.04 mag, 17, 17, 15.3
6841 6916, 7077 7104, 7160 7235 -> -0.08 mag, 12.6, 15.5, 15.4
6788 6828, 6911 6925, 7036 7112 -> 0.08 mag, 12.2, 13.1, 16.8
